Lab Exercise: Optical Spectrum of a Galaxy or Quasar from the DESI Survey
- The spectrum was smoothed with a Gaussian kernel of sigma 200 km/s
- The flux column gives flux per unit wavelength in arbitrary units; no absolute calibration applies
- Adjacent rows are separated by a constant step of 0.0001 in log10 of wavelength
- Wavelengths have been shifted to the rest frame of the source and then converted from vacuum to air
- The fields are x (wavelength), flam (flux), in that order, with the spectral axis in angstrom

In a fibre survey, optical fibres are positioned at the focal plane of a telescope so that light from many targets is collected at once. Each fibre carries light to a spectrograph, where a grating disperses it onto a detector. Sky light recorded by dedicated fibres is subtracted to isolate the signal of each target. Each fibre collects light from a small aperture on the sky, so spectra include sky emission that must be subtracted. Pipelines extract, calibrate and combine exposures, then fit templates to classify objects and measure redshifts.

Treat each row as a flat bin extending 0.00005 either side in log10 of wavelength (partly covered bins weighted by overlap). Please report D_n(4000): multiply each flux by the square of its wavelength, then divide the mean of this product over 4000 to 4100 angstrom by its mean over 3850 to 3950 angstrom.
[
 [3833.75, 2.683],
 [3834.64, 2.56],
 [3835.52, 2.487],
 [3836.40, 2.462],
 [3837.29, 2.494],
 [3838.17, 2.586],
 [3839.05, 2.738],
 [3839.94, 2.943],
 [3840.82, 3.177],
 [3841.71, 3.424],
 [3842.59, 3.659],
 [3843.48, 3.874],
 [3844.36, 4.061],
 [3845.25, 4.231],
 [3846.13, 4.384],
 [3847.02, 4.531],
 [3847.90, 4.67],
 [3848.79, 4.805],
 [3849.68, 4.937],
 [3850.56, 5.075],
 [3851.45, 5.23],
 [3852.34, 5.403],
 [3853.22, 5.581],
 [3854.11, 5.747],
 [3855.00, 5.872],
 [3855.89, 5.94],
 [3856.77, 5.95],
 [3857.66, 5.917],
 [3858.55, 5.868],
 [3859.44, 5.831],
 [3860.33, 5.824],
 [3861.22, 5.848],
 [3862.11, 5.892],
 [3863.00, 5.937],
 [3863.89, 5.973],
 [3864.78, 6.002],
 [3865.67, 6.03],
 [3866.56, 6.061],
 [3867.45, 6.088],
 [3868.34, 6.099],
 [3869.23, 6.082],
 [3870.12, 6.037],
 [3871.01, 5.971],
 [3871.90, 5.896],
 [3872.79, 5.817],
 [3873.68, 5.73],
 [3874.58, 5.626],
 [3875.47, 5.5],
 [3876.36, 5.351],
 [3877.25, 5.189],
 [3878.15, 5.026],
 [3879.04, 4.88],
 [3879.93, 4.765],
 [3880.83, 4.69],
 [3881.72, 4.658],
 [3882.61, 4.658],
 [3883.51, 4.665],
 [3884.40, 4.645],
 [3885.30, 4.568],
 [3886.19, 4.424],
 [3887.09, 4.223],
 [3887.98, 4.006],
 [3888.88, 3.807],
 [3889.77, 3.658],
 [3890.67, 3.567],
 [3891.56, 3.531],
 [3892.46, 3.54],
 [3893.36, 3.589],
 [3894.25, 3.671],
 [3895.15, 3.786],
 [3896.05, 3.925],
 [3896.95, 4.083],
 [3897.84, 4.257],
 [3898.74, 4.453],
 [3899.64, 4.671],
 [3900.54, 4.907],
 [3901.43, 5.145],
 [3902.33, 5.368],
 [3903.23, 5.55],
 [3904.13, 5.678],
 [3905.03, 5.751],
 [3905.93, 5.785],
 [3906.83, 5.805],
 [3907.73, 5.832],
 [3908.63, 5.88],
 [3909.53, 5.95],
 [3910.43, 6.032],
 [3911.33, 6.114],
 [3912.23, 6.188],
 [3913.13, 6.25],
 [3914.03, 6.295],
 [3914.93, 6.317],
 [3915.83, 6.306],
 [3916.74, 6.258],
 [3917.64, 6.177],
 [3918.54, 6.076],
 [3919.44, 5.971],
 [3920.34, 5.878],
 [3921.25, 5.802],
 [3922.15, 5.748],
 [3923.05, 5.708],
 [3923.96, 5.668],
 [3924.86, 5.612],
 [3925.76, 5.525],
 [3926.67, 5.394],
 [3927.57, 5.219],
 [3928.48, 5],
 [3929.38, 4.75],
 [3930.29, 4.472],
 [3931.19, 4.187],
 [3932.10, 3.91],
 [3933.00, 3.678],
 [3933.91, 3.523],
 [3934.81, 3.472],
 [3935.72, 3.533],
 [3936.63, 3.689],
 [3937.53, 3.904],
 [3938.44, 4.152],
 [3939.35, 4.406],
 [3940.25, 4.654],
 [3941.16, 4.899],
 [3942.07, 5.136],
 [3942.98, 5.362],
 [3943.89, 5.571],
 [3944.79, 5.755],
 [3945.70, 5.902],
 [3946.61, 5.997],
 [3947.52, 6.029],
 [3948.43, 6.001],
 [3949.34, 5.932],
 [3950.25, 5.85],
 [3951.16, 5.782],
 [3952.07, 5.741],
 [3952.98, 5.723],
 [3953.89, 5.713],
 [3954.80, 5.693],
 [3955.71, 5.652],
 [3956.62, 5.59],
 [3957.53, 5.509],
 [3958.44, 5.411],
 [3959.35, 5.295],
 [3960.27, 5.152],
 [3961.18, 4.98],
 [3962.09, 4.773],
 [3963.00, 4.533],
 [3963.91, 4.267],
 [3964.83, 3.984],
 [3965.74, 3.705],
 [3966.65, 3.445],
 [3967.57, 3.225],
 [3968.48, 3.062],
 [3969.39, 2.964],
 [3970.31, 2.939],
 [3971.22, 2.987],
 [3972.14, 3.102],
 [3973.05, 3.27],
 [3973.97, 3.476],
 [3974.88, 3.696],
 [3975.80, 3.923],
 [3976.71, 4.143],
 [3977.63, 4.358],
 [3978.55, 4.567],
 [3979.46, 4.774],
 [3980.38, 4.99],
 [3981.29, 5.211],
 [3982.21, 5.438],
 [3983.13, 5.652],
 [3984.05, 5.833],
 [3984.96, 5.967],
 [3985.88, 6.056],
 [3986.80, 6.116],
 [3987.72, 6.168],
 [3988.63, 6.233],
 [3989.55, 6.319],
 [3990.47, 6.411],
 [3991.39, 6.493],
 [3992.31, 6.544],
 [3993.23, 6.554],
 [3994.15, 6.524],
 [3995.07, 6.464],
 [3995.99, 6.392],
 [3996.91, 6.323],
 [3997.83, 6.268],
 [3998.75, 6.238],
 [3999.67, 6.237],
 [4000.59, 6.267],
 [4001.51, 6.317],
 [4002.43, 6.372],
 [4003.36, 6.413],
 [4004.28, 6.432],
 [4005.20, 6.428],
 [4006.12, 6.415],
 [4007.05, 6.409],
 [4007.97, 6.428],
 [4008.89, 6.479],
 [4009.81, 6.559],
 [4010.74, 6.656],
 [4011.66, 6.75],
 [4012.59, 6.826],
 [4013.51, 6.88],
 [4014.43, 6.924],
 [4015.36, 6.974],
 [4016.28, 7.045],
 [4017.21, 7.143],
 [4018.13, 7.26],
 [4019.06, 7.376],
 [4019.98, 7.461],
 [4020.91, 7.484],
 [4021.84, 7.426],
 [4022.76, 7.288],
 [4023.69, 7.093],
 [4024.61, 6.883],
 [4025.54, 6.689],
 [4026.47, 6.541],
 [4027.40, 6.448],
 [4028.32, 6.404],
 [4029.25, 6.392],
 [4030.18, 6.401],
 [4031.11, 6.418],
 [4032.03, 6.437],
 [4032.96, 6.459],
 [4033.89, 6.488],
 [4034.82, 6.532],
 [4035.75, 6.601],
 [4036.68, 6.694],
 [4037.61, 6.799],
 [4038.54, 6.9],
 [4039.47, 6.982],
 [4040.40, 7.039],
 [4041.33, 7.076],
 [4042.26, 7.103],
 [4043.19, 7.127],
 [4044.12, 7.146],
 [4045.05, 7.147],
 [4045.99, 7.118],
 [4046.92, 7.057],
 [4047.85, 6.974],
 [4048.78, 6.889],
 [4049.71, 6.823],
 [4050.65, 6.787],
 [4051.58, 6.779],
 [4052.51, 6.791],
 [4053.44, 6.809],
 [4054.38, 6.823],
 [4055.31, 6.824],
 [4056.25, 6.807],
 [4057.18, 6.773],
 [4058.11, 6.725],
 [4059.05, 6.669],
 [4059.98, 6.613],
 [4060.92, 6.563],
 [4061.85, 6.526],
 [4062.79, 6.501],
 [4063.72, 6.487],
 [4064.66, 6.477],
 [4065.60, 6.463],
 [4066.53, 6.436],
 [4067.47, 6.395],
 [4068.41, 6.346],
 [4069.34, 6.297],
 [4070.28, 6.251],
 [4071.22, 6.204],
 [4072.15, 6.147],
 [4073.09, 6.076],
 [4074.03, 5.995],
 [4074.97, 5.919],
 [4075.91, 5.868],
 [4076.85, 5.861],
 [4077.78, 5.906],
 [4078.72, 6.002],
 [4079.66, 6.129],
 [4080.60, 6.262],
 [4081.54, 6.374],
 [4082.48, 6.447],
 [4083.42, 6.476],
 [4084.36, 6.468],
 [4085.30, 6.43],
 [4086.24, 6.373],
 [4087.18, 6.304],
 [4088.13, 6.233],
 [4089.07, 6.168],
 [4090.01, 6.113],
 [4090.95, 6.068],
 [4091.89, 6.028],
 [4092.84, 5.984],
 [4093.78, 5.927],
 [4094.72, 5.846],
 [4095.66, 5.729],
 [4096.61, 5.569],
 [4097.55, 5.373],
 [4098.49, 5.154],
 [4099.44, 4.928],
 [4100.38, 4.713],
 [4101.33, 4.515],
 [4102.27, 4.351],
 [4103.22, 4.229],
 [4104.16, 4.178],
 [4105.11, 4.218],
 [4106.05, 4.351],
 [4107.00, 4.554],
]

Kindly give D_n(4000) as 1.35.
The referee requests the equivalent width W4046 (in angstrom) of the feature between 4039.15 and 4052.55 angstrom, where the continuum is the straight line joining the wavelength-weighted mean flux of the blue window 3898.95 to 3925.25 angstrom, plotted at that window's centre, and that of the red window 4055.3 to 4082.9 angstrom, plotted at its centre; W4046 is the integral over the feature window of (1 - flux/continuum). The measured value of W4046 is -1.6 angstrom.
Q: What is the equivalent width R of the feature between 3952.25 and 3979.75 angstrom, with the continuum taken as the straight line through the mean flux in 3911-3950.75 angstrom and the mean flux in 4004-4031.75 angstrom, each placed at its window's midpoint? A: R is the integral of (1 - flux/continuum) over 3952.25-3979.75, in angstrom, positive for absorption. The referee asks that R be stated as 7.2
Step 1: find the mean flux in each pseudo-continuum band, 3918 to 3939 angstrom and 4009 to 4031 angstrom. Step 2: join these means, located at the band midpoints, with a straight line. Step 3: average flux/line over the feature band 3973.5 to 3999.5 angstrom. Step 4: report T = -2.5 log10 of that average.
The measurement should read 0.099 mag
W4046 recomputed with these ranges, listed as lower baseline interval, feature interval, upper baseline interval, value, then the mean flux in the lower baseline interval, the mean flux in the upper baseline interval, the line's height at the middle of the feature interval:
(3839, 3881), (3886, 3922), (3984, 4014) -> 3.17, 5.24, 6.4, 5.61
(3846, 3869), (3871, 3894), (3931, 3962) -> 3.40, 5.62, 5.06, 5.46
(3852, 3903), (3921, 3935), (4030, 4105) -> 1.39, 5.09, 6.28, 5.41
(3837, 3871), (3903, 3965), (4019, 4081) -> 3.75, 5.05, 6.64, 5.7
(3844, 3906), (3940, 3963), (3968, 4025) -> 0.32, 5.07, 5.9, 5.59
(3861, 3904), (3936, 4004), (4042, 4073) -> 7.35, 4.95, 6.68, 5.82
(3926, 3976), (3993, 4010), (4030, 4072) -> -2.16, 4.62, 6.7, 5.67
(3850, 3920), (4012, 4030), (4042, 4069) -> -1.40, 5.32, 6.75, 6.46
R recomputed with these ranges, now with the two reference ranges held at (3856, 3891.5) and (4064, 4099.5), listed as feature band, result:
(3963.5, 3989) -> 5.75 angstrom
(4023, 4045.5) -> -3.19 angstrom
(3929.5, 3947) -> 3.17 angstrom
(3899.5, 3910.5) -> -0.34 angstrom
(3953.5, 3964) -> 0.70 angstrom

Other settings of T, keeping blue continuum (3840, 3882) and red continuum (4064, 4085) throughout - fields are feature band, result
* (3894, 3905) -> 0.17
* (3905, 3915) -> -0.10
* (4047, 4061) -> -0.11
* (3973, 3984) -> 0.26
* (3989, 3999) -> -0.10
